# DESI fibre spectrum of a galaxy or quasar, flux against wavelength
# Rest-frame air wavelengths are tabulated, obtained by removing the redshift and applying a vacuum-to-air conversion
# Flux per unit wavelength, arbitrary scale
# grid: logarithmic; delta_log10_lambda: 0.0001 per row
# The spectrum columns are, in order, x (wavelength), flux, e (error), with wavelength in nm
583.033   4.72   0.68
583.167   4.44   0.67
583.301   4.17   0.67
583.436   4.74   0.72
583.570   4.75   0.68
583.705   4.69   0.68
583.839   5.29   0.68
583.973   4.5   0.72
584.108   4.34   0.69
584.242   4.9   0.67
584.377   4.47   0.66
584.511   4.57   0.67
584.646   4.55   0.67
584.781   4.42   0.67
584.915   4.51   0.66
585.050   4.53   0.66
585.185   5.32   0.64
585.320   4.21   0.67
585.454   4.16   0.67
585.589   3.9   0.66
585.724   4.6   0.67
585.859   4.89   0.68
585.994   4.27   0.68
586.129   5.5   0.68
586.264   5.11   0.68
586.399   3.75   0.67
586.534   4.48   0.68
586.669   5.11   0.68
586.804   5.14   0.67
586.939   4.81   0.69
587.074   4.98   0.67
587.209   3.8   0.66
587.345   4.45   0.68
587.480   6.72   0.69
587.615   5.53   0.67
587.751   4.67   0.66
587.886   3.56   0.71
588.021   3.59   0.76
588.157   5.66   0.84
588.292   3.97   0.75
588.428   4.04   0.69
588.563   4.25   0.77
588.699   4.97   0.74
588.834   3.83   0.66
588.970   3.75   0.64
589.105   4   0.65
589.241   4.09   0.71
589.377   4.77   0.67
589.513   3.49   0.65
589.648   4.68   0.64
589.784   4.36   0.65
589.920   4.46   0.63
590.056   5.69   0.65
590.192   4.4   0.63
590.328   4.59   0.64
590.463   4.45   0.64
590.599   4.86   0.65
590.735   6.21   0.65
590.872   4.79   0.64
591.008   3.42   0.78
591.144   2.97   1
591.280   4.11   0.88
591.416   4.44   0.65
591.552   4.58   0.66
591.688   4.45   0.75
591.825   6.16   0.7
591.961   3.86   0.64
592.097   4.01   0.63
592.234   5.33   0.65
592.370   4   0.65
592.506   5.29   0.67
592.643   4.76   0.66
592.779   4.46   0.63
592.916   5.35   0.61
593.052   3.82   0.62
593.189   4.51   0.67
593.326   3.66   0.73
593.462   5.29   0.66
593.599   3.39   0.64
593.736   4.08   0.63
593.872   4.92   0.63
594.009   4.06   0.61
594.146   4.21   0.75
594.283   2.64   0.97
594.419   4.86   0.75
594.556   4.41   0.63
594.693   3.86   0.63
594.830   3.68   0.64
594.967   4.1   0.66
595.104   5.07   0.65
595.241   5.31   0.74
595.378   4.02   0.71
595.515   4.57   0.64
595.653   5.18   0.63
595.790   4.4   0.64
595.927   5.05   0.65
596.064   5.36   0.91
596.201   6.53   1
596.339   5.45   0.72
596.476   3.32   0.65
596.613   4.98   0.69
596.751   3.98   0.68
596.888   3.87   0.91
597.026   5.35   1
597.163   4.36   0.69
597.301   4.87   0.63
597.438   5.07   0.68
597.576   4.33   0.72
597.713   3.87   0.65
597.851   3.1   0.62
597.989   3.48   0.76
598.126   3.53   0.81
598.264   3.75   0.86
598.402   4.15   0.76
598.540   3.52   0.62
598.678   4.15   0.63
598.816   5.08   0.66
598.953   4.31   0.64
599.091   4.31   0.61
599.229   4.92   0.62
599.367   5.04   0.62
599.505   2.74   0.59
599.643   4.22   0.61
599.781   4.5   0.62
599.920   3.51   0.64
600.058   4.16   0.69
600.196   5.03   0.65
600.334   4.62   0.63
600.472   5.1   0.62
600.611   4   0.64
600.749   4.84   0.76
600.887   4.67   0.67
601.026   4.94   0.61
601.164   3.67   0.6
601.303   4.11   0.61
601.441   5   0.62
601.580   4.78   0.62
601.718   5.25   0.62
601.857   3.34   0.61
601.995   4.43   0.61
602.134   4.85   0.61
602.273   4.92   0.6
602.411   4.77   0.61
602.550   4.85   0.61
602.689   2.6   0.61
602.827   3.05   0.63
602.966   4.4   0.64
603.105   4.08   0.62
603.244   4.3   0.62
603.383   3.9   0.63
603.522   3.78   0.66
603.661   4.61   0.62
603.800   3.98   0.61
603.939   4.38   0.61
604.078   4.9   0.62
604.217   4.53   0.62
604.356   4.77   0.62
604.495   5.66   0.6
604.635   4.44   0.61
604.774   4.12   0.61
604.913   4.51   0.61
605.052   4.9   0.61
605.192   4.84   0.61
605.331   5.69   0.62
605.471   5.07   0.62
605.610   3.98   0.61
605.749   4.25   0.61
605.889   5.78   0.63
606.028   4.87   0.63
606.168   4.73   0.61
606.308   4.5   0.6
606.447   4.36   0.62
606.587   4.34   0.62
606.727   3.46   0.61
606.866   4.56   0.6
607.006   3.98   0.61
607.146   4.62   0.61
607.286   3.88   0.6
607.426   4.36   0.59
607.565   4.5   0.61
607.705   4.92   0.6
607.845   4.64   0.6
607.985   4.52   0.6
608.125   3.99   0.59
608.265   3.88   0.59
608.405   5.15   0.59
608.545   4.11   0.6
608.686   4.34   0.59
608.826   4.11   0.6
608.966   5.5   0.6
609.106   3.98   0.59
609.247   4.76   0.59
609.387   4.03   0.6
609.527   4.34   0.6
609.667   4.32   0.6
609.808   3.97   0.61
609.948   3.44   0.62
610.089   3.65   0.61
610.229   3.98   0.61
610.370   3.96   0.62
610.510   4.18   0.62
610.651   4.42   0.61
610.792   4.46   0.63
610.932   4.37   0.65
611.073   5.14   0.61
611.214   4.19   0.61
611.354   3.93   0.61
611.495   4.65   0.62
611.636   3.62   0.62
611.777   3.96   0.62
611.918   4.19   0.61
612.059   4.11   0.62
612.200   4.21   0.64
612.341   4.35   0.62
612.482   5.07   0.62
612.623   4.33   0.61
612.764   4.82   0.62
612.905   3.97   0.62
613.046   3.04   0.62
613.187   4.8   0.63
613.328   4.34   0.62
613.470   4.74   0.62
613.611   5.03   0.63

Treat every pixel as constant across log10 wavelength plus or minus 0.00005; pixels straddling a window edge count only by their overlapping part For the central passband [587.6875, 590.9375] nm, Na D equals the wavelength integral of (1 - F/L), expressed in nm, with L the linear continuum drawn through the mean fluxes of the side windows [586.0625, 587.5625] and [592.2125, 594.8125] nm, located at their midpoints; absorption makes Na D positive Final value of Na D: 0.15 nm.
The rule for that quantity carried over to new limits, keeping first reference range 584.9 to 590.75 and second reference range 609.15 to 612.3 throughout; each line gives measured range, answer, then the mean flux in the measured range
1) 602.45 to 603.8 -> 0.11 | 3.97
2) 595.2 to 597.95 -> -0.13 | 4.63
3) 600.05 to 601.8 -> -0.12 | 4.64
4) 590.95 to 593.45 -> 0.04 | 4.42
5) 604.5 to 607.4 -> -0.21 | 4.56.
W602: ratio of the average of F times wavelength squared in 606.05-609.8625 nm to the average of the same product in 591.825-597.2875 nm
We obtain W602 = 1.01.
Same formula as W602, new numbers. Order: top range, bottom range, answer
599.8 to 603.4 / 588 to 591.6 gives 1.03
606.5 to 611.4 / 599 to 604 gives 1.02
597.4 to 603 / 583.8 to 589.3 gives 0.98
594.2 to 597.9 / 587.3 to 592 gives 1.02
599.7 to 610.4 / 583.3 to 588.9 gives 1.02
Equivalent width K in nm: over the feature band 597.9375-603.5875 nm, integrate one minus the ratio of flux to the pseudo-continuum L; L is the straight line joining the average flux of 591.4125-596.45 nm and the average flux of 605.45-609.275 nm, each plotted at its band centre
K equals 0.31 nm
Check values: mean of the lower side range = 4.56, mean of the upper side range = 4.46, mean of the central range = 4.26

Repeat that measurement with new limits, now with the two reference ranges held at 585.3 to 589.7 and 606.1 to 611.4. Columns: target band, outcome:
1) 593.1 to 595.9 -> 0.08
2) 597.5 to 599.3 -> 0.15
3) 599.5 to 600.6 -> 0.02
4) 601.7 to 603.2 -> 0.06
